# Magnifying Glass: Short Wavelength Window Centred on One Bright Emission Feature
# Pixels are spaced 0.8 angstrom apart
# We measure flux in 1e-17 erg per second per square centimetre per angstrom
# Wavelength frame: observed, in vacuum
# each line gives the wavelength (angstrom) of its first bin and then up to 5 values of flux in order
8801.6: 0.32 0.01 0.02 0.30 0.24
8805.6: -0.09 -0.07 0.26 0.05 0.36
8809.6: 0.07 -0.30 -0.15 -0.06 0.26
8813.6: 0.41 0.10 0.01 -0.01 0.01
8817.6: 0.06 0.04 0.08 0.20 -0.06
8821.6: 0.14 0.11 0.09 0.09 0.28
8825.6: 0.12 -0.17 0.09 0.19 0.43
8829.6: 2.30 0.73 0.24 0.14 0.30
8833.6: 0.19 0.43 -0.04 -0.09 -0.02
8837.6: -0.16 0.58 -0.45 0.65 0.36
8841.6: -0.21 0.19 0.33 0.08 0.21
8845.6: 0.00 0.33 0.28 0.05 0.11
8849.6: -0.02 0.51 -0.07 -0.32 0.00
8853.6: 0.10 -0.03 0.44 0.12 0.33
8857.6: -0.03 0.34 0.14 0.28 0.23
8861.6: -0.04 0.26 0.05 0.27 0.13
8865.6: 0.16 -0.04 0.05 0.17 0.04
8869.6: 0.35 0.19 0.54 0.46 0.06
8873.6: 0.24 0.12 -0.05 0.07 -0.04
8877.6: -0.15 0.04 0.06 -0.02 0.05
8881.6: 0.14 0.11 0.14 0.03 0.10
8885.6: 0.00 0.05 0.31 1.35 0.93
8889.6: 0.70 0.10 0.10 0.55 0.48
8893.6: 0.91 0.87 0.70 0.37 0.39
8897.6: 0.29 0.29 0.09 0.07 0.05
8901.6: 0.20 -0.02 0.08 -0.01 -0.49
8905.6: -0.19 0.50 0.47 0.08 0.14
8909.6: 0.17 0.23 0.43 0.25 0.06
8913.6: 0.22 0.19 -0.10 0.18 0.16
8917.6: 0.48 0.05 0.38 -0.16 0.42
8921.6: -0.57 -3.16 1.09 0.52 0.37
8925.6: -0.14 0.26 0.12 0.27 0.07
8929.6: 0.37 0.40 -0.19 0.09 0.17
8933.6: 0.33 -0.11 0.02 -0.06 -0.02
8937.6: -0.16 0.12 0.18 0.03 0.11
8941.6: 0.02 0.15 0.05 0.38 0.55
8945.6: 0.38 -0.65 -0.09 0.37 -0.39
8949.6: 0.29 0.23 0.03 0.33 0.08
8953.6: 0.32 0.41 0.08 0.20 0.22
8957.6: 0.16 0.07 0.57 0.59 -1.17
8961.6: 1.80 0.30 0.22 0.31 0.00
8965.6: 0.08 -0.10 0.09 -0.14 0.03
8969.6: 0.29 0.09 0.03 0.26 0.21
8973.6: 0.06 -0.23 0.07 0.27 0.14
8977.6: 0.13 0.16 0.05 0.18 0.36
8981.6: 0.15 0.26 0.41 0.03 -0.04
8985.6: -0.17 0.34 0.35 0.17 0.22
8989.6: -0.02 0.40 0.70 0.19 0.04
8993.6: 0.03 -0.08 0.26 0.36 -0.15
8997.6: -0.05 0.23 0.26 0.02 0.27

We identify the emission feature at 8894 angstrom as H-gamma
